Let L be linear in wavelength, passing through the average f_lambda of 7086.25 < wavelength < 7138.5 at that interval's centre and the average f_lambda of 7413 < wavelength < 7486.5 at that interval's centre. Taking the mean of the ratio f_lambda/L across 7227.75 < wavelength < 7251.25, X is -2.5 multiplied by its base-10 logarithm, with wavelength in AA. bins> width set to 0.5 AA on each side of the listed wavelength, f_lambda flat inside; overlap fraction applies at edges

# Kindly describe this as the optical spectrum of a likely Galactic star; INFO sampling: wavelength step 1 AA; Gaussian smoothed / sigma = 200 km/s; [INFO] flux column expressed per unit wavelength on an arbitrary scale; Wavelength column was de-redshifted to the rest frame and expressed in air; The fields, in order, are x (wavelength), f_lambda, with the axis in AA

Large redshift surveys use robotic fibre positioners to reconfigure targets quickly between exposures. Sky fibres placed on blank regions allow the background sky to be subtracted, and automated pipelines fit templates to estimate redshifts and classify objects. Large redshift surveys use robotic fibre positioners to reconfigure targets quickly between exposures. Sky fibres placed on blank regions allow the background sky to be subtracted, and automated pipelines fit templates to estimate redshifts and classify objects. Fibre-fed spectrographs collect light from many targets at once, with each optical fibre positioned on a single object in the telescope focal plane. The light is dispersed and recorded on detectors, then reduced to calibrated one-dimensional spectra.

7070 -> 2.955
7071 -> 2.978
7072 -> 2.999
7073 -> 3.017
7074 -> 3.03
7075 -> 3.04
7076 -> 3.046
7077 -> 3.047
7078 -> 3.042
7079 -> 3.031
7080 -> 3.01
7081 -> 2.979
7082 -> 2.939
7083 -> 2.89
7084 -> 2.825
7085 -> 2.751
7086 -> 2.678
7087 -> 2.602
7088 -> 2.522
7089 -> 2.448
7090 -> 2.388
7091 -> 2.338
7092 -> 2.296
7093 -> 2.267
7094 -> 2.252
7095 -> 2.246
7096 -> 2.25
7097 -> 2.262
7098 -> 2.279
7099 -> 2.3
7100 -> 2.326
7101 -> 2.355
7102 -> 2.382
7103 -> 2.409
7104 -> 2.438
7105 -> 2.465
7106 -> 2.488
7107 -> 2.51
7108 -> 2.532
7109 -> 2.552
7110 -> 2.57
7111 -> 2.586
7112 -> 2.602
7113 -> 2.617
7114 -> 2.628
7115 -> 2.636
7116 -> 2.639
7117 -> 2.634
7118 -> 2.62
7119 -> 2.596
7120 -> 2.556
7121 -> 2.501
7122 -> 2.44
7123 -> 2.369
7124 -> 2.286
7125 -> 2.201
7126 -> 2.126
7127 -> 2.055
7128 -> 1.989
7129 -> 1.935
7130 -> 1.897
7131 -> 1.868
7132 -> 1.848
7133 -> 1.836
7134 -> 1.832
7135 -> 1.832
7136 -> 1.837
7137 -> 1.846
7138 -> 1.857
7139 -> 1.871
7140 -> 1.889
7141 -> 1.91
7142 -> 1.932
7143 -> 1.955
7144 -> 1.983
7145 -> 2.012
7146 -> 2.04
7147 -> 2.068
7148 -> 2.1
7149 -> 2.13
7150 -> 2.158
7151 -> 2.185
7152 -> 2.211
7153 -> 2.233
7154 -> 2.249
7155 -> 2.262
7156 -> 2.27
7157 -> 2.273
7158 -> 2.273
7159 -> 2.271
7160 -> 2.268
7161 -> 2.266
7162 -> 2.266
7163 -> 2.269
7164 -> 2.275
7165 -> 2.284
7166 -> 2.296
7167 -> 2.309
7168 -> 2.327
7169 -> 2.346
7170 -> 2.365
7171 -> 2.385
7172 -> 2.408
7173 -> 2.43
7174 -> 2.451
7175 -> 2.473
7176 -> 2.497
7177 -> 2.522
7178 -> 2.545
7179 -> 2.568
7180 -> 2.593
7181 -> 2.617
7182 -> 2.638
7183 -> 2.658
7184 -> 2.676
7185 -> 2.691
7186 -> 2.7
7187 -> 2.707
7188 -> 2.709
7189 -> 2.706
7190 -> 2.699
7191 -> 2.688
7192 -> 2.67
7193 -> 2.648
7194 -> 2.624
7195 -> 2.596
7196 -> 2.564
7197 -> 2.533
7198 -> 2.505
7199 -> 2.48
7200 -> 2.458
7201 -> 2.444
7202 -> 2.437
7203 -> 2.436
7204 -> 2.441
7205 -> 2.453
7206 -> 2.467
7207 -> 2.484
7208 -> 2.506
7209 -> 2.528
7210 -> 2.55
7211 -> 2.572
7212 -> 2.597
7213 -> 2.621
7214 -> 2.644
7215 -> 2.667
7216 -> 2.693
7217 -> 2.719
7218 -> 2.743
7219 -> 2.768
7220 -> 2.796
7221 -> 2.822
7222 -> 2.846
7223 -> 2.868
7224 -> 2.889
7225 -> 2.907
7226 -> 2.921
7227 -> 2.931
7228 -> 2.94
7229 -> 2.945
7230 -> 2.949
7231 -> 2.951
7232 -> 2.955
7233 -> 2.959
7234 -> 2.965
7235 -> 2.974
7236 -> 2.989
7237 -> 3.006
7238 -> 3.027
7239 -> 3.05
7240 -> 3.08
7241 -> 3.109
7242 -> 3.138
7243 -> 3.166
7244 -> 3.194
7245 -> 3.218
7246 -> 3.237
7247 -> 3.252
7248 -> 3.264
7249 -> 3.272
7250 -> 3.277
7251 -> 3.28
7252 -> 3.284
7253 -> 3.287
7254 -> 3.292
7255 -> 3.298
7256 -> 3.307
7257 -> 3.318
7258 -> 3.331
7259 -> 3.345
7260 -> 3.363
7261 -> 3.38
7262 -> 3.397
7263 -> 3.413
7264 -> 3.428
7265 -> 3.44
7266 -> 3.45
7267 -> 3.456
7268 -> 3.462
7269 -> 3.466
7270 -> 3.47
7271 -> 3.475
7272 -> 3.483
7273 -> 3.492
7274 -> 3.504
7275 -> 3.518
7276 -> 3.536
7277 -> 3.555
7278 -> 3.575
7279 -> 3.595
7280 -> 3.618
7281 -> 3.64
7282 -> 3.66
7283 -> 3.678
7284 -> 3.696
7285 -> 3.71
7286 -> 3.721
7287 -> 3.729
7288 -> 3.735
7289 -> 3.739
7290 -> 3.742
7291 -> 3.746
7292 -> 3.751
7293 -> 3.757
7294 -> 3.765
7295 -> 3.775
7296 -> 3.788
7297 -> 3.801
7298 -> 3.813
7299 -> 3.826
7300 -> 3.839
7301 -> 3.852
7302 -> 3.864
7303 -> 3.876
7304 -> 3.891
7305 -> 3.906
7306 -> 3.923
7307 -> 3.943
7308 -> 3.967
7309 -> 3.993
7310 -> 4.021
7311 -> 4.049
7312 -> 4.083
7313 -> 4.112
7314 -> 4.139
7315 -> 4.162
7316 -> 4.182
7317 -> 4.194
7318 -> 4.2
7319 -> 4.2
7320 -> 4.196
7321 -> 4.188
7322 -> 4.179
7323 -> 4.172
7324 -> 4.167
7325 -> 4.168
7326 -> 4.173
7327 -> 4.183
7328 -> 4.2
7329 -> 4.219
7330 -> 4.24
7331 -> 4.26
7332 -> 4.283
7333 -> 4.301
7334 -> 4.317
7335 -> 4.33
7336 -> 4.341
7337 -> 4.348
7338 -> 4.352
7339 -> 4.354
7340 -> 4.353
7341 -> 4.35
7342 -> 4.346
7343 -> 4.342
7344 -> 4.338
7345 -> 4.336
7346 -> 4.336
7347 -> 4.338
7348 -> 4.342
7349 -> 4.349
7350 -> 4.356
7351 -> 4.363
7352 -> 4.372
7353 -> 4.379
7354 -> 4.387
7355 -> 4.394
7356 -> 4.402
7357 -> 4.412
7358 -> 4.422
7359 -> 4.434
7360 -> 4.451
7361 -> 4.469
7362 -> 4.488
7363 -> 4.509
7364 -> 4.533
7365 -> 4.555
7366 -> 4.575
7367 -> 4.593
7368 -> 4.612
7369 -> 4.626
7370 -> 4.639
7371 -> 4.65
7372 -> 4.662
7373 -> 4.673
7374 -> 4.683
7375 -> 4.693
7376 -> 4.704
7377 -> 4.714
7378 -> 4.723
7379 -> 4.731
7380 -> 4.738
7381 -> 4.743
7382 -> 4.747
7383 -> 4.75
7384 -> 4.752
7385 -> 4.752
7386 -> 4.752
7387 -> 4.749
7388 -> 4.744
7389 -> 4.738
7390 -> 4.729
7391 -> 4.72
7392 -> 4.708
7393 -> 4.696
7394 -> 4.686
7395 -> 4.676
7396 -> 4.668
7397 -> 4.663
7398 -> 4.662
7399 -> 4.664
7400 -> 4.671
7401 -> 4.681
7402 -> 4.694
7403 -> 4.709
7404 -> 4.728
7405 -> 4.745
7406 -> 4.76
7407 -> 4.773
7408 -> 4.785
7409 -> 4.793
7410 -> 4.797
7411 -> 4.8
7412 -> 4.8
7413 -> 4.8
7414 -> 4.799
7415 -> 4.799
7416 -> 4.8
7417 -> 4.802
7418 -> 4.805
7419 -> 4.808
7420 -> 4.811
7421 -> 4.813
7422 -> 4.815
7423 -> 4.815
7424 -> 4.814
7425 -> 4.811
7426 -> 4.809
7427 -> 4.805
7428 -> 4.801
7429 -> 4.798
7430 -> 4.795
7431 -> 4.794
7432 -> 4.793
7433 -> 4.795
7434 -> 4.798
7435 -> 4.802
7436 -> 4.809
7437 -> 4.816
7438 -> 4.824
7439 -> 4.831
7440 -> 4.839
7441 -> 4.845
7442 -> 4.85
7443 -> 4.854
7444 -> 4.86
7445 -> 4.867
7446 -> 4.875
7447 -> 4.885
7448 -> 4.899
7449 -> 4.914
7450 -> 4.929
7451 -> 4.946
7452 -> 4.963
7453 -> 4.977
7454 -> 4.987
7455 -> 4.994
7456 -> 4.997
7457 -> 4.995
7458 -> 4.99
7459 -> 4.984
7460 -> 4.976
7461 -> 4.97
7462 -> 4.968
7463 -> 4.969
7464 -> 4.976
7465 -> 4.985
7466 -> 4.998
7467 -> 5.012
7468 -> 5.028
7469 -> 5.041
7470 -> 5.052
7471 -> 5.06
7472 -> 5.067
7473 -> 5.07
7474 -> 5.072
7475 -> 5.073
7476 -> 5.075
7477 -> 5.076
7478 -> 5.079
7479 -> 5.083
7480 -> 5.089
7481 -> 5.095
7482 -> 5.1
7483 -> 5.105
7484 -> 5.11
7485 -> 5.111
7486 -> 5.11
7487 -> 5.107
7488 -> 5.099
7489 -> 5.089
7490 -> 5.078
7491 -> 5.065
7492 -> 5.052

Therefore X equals 0.07 mag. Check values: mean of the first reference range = 2.31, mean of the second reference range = 4.93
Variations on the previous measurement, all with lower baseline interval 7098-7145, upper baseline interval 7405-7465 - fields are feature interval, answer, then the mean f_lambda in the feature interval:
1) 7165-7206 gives 0.103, 2.53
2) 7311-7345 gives -0.072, 4.24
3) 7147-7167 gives 0.140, 2.24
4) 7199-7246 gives 0.108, 2.8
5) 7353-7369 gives -0.060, 4.48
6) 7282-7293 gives -0.028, 3.72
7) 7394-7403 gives -0.029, 4.68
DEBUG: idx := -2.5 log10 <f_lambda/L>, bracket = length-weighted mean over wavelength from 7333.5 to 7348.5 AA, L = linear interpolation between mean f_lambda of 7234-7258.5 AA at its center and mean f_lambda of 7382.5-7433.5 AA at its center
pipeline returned -0.06 mag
